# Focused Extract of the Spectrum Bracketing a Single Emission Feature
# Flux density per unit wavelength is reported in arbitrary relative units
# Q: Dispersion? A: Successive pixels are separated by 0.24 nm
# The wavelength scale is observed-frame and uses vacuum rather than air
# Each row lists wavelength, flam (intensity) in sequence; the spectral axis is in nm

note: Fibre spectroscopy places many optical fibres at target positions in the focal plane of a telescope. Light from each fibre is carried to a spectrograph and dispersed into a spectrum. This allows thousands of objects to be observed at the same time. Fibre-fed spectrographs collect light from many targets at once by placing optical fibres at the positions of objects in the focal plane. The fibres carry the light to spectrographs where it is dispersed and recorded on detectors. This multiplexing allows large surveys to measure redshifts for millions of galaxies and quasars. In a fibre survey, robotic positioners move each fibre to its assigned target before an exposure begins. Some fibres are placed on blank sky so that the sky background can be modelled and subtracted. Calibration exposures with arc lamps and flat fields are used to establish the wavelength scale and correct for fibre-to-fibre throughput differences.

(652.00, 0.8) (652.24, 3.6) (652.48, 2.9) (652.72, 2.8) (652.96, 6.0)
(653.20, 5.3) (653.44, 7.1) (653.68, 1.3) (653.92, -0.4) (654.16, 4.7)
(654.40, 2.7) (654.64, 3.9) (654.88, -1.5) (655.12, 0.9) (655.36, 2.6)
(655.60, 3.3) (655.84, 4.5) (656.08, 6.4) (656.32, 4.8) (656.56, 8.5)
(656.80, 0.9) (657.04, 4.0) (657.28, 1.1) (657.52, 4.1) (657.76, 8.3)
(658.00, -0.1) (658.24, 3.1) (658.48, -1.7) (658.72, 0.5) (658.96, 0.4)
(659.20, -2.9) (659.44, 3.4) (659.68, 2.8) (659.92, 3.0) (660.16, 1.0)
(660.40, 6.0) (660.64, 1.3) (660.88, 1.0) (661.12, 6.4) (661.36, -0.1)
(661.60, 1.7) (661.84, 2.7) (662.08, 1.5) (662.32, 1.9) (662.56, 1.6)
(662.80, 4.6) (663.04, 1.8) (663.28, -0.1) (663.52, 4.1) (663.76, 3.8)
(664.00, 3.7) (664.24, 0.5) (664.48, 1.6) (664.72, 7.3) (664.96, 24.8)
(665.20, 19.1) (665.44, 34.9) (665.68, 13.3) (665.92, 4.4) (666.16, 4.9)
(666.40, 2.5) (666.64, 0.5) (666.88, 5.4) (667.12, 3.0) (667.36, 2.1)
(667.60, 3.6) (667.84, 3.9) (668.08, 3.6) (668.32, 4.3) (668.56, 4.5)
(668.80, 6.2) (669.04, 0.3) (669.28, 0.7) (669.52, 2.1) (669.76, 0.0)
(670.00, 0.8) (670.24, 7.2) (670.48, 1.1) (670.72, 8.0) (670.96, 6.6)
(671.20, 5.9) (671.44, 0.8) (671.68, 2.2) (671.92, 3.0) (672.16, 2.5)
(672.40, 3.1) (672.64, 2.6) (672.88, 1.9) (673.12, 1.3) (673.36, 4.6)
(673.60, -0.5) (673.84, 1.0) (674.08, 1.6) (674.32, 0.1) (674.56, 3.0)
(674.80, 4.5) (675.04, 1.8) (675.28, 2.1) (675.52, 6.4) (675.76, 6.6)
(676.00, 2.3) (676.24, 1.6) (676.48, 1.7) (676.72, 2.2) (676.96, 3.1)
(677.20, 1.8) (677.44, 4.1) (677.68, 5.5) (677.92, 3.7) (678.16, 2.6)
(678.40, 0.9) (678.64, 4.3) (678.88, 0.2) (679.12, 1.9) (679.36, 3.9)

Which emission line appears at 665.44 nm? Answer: [O II]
